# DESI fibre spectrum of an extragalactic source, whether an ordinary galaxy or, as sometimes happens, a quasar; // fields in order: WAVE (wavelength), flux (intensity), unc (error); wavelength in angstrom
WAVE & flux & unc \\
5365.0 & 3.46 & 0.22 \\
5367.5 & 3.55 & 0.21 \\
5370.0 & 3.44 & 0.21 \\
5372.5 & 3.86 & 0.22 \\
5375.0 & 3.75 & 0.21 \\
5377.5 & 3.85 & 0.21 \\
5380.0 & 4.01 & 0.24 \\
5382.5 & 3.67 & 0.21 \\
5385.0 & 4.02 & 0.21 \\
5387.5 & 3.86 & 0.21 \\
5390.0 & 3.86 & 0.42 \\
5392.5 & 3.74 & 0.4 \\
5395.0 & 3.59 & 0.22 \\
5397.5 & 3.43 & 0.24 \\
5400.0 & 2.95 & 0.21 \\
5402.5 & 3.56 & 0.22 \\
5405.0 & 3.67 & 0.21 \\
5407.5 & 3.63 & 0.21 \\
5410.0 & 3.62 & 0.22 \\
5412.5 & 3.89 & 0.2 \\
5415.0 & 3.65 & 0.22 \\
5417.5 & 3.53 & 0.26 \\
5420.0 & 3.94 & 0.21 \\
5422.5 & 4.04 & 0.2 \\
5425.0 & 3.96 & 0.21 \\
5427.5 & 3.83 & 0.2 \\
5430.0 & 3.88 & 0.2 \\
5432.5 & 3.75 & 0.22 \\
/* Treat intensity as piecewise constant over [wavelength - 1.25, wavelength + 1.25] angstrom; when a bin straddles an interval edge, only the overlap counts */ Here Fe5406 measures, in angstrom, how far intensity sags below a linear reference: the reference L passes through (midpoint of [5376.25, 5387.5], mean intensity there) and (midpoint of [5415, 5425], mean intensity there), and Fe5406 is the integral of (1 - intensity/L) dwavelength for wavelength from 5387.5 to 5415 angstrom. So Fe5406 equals 1.76 angstrom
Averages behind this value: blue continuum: 3.88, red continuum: 3.83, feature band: 3.61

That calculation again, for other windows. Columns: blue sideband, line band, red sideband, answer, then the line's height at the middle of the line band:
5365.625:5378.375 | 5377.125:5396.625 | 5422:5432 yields -0.4 angstrom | 3.74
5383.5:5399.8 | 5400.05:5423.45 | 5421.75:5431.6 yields 0.9 angstrom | 3.82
